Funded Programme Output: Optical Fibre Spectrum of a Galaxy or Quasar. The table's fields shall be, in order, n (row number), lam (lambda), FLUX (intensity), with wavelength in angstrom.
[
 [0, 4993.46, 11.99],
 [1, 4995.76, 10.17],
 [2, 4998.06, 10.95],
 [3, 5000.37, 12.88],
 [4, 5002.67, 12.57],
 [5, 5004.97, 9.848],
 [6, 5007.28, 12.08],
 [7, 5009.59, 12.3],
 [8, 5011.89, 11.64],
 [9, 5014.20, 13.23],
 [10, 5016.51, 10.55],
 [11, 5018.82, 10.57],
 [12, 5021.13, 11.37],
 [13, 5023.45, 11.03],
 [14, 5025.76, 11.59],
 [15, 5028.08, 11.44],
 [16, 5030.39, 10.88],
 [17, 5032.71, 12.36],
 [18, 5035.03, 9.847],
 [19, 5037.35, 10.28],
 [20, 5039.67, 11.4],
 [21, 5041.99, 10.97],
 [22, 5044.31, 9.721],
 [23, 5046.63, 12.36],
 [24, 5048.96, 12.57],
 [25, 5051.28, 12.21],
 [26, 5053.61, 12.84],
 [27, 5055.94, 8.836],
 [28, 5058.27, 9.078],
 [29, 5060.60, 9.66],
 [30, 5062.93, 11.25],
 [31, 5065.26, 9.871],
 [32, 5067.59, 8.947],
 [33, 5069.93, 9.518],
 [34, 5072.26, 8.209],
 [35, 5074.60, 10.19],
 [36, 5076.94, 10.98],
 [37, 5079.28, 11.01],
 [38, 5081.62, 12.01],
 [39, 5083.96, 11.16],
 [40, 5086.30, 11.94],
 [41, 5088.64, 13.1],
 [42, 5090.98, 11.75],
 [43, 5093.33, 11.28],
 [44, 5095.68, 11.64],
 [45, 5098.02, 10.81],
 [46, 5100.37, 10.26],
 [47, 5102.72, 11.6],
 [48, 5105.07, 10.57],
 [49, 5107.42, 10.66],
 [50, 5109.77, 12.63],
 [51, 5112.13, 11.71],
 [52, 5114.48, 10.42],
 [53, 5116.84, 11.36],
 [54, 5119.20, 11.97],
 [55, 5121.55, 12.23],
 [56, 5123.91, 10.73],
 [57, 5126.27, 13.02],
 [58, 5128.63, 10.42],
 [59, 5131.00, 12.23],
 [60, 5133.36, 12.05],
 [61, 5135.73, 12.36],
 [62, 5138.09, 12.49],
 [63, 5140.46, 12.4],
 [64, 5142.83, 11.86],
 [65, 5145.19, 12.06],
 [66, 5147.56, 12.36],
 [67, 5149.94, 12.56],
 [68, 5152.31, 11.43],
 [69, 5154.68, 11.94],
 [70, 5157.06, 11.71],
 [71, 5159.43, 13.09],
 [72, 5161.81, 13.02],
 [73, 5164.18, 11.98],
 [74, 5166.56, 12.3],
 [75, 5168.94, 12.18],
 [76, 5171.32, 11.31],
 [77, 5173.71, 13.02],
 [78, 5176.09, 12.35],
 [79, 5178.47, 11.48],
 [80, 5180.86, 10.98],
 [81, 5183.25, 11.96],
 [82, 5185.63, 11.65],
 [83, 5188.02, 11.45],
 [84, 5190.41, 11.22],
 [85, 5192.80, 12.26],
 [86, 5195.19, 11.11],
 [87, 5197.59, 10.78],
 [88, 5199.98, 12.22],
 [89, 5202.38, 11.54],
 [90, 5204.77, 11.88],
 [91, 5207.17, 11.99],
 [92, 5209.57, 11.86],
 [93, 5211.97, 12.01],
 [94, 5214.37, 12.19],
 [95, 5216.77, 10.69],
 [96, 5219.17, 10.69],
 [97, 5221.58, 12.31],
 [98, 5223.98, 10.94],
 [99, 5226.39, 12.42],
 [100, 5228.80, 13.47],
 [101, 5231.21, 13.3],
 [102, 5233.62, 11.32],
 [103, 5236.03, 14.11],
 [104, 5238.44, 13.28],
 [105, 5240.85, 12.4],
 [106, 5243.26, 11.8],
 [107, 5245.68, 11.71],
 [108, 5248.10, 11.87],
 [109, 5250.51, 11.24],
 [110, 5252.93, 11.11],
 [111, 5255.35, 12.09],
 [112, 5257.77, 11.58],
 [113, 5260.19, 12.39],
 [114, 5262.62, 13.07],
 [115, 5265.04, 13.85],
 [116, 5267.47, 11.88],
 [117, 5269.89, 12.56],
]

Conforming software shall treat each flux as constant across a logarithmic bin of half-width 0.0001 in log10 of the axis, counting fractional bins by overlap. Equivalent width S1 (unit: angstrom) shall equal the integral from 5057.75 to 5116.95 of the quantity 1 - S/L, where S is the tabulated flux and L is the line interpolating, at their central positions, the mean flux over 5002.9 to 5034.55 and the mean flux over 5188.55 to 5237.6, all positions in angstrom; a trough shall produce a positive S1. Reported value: 3.95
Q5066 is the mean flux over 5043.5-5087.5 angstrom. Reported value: 10.7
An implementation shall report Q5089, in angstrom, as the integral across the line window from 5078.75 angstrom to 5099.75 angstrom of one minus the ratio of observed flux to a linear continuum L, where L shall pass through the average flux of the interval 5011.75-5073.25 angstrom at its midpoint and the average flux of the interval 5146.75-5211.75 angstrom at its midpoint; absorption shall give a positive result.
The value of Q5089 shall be -0.8 angstrom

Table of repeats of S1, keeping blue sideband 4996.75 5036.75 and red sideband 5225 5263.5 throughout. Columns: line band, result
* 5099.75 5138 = 0.90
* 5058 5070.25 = 1.95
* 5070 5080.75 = 1.46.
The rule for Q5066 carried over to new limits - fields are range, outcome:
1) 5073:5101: 11.3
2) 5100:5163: 11.8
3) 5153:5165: 12.3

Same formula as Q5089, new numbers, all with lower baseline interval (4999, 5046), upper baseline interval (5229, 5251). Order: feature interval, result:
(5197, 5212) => 0.6 angstrom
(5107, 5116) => 0.3 angstrom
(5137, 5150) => -0.3 angstrom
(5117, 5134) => 0.1 angstrom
